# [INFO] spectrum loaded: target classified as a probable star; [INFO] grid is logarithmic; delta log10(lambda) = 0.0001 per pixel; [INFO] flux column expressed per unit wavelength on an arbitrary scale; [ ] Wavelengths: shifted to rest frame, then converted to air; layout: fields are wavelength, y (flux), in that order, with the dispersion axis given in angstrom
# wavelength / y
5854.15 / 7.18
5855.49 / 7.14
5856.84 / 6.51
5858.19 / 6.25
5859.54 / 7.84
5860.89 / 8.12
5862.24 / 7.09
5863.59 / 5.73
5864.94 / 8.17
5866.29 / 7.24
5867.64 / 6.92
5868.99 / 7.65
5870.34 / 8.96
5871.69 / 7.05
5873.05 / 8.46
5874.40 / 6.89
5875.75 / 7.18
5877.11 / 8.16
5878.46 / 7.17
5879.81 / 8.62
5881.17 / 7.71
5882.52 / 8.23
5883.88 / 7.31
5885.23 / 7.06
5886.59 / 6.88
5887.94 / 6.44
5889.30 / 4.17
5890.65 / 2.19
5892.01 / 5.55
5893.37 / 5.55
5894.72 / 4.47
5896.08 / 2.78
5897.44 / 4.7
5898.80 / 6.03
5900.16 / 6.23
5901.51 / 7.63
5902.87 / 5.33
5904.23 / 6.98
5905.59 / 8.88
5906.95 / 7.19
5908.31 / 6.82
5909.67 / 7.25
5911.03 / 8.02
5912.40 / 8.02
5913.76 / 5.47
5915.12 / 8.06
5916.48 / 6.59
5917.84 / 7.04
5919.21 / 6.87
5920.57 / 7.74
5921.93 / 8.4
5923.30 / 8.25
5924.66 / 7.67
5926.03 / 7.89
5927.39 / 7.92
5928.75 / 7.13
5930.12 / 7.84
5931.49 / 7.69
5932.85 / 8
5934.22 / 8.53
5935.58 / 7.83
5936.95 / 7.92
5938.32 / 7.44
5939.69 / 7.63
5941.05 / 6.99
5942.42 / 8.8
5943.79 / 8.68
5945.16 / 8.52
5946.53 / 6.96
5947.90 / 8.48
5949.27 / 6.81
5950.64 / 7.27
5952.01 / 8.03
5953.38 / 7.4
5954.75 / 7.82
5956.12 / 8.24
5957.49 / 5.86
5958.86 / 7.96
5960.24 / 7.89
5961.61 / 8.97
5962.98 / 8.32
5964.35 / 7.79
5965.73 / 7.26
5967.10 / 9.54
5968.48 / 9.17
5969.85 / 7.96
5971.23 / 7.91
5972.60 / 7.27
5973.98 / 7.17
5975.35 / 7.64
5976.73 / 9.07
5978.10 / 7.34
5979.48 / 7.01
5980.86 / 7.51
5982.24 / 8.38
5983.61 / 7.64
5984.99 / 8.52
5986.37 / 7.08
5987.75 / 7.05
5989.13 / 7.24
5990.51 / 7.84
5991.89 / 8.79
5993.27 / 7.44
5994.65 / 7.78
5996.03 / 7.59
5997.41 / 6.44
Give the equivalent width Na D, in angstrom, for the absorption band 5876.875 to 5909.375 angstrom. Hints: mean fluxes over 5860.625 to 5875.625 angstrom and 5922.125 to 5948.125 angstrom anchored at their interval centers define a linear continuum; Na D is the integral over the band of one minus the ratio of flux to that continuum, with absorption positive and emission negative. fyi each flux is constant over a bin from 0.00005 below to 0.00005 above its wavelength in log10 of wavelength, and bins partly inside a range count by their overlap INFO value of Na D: 5.5 angstrom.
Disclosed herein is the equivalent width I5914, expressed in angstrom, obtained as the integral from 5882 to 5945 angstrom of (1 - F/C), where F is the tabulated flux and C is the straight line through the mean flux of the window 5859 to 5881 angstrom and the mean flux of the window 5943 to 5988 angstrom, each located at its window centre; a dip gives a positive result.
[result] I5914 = 6.0 angstrom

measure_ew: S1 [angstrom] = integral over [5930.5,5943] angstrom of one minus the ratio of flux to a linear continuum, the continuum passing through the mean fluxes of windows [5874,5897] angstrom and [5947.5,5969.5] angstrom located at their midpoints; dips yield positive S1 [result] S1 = -0.8 angstrom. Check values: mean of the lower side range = 6.23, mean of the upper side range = 7.92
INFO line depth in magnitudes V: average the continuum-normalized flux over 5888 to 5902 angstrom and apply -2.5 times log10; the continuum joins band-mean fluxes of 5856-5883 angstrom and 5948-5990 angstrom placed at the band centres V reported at 0.46 mag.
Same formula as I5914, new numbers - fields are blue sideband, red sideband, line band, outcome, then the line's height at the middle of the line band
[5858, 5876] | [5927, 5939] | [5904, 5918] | 0.7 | 7.68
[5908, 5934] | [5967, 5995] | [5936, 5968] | -0.7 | 7.69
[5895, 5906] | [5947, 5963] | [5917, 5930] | -1.9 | 6.69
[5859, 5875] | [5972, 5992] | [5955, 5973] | -0.9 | 7.65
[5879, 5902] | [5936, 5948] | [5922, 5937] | -0.9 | 7.43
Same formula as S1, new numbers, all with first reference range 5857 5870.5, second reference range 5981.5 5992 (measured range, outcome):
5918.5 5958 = -0.9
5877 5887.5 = -0.3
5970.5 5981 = 0.1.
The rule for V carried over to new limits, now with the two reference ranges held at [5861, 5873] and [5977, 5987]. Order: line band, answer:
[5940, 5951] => -0.03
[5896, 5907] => 0.19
